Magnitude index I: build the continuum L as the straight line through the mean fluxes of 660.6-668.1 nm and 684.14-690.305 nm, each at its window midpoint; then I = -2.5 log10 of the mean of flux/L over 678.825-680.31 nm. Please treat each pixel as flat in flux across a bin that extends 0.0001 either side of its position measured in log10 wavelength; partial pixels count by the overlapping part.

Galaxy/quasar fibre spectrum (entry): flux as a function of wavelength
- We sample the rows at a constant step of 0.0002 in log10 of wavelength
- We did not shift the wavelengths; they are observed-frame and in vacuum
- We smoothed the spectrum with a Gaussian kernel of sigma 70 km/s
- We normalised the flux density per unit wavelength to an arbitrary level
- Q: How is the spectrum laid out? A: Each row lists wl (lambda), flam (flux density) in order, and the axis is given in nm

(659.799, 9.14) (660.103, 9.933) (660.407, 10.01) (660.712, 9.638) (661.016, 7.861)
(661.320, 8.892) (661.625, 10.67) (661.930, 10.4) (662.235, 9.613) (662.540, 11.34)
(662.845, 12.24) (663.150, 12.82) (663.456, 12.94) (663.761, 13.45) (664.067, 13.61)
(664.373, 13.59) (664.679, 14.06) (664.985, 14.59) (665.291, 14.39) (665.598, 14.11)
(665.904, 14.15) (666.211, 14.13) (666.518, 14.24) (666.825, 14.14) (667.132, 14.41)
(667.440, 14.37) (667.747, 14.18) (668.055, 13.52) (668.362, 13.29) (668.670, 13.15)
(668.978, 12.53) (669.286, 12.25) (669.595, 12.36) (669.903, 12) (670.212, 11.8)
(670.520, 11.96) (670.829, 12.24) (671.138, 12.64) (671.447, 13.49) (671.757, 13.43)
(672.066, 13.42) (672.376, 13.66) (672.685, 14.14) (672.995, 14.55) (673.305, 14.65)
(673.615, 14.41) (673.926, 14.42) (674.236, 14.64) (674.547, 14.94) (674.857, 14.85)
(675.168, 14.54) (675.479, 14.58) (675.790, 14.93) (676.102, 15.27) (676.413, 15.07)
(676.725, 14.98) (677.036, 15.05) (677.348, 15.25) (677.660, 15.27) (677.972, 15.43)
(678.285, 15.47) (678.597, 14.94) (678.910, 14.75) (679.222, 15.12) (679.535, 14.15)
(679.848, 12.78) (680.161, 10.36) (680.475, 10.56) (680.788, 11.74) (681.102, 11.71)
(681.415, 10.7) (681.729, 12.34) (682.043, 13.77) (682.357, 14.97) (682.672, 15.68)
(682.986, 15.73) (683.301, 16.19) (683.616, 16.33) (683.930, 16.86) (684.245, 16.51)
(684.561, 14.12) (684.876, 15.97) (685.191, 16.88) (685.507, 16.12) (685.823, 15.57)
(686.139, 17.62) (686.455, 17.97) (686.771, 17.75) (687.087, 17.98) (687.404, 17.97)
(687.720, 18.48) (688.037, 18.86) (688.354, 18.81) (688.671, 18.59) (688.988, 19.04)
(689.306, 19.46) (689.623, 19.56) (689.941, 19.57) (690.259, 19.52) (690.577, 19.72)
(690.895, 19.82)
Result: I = 0.20 mag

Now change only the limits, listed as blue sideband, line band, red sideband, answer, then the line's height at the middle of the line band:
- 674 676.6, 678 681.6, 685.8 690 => 0.23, 16.1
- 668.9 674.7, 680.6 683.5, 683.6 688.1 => 0.17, 16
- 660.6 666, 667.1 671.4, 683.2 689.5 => 0.05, 13.5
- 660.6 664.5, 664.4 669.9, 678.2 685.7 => -0.14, 12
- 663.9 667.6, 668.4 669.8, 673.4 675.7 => 0.14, 14.3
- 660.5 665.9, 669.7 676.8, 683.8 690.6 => 0.04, 14.5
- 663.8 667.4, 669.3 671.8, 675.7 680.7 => 0.14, 14.2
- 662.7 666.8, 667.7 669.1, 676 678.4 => 0.07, 14.2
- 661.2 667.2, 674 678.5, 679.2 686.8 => -0.07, 14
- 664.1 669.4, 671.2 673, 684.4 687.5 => 0.08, 14.7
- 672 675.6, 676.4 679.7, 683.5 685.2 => 0.00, 15.1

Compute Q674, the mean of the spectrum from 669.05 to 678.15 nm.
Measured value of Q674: 14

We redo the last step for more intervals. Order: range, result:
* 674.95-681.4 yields 14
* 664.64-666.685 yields 14.2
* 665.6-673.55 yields 13.4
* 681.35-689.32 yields 16.6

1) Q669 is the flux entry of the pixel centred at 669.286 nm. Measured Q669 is 12.25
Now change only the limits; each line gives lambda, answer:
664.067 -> 13.61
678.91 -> 14.75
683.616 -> 16.33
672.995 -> 14.55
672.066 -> 13.42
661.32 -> 8.892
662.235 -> 9.613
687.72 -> 18.48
